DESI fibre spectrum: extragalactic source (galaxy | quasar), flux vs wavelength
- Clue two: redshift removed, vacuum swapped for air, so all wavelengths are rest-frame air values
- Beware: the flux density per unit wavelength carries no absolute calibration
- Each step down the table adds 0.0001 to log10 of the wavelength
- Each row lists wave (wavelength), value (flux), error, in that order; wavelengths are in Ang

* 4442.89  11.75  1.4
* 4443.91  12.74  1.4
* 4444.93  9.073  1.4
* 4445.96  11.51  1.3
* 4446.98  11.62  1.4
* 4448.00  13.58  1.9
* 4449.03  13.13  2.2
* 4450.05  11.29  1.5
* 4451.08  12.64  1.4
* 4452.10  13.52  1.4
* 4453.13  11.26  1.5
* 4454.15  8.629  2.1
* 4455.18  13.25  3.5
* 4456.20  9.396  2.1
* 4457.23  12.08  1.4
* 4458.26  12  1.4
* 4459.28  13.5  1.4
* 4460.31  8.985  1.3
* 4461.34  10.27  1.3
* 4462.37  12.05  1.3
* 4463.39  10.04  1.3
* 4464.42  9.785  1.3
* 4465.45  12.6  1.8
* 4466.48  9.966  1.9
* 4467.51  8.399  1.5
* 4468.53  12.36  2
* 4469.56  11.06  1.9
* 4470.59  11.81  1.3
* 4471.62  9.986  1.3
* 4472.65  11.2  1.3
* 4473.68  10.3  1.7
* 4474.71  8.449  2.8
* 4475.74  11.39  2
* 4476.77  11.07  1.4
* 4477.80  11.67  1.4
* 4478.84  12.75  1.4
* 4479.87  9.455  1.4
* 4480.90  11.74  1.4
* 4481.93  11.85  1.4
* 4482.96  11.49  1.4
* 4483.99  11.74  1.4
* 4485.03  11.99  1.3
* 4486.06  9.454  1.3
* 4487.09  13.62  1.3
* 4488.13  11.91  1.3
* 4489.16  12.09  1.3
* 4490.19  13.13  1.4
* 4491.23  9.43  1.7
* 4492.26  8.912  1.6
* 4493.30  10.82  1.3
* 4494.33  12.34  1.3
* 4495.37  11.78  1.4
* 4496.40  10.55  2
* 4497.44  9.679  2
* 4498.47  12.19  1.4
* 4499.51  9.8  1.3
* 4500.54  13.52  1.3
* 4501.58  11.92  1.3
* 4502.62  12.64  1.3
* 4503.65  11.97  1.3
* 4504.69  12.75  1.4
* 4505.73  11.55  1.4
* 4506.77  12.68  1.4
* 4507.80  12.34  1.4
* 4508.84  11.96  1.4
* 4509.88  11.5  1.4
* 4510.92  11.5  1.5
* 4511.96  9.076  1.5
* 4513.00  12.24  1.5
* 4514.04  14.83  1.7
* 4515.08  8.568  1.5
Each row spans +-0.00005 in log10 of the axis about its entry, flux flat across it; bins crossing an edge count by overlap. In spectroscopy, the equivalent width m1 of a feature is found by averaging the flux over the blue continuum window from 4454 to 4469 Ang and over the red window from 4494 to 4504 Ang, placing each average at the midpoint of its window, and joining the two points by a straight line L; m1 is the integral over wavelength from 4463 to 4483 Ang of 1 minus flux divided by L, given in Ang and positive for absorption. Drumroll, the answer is 0.5 Ang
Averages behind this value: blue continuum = 10.9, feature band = 10.9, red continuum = 11.6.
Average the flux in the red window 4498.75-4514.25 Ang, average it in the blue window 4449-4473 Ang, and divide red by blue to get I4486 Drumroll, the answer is 1.1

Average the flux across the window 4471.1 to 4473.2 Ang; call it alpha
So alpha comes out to 10.6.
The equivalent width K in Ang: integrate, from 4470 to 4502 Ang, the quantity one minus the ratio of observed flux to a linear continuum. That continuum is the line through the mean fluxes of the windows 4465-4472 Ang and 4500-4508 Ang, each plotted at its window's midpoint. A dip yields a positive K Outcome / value 1.1 Ang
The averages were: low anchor 10.9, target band 11.2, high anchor 12.4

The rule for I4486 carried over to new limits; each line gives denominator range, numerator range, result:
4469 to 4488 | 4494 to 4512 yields 1.05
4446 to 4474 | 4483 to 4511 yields 1.03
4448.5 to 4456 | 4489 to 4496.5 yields 0.94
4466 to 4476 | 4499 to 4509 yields 1.16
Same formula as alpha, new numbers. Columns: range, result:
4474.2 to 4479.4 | 11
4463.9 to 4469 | 10.6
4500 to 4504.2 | 12.5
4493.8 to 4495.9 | 12.1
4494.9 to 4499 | 11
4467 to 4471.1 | 10.9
